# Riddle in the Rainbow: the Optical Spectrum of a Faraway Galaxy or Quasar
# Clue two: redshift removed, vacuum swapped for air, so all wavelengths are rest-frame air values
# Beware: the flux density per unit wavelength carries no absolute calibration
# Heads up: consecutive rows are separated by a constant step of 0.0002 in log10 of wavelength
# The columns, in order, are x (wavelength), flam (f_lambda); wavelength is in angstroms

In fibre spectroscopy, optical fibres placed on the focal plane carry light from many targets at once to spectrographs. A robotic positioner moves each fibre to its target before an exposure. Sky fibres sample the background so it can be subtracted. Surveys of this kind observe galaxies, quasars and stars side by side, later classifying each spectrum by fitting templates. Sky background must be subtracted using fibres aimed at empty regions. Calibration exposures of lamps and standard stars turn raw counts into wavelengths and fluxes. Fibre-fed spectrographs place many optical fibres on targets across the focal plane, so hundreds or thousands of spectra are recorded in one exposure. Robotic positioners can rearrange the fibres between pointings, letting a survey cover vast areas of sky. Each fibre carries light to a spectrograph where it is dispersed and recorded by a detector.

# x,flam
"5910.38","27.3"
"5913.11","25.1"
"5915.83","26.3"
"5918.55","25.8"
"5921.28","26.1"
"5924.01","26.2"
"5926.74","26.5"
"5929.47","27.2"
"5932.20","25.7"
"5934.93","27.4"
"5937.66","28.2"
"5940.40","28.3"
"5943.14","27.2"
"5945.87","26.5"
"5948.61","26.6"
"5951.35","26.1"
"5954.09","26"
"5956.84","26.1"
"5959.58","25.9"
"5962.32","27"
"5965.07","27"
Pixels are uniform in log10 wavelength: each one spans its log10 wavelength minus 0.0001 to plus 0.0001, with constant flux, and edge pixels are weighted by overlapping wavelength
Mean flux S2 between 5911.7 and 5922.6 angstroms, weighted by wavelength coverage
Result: 25.8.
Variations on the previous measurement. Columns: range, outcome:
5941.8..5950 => 26.8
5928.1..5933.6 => 26.5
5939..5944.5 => 27.7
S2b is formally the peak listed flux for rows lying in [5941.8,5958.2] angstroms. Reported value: 27.2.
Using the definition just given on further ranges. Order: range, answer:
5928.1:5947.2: 28.3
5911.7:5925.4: 26.3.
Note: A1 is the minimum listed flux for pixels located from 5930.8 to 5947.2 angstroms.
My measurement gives 25.7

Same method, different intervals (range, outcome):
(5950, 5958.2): 26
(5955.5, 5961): 25.9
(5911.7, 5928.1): 25.1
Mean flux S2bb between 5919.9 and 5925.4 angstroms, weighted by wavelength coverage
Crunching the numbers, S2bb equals 26.1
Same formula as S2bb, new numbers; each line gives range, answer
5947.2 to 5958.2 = 26.2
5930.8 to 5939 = 27.1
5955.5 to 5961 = 26.1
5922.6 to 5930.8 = 26.6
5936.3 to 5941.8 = 28.2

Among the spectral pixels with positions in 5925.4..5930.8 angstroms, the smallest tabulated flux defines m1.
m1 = 26.5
